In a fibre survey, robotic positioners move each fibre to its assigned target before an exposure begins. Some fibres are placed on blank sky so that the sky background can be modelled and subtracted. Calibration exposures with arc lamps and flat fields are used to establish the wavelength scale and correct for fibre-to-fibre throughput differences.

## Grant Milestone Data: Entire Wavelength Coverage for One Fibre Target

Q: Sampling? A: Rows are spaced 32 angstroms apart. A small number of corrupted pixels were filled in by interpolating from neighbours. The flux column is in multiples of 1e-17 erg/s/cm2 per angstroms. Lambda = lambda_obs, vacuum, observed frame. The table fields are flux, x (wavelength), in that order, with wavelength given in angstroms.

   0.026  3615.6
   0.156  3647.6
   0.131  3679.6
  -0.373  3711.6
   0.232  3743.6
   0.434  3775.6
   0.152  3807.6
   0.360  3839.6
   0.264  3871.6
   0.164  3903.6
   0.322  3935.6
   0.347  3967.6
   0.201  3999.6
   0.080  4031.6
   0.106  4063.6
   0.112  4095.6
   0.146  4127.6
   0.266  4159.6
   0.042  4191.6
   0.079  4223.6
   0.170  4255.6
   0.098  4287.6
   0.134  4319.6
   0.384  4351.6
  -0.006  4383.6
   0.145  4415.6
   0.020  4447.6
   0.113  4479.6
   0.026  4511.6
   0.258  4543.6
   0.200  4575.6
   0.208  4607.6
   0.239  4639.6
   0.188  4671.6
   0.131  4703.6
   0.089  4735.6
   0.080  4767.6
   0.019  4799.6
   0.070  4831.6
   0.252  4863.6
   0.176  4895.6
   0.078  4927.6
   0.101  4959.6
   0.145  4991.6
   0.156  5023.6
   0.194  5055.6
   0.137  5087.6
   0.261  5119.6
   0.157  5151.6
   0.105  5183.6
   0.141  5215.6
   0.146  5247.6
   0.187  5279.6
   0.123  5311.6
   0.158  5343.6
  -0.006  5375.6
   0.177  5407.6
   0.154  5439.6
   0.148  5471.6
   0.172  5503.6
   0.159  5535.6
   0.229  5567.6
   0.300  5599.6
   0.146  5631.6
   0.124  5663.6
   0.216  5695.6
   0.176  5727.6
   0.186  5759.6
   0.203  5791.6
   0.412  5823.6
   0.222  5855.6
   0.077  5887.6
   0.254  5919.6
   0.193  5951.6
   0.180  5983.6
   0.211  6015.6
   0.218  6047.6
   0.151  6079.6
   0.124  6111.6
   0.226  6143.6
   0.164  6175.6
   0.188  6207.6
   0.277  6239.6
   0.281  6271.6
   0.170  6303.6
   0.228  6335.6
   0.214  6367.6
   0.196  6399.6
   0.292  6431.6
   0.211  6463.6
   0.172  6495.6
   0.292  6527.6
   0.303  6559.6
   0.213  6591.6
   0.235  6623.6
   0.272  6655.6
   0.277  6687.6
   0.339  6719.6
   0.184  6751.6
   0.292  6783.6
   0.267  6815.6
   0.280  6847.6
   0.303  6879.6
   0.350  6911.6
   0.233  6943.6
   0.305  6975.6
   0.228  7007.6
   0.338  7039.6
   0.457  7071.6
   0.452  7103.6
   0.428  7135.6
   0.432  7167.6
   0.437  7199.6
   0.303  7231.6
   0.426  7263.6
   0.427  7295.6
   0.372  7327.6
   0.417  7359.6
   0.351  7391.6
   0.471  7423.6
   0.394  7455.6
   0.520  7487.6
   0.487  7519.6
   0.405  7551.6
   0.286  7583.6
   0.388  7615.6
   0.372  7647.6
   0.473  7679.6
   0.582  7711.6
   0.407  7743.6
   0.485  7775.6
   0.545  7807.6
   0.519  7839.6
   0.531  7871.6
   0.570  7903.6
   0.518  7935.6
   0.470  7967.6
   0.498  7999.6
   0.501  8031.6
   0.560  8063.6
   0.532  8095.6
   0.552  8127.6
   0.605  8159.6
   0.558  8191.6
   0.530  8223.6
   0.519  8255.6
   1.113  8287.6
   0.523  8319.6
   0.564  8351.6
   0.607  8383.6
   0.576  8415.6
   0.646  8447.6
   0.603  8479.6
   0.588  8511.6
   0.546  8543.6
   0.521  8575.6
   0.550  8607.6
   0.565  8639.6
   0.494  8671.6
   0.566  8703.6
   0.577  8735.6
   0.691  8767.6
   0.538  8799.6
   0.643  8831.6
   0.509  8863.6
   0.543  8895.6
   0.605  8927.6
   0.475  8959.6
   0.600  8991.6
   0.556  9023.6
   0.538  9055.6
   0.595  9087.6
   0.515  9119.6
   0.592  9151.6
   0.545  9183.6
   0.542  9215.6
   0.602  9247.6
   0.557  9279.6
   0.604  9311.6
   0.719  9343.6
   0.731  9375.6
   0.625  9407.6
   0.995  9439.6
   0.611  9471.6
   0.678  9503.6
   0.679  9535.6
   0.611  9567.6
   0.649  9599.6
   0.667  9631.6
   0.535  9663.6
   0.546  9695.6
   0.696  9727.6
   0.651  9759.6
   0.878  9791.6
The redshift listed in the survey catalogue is 0.765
